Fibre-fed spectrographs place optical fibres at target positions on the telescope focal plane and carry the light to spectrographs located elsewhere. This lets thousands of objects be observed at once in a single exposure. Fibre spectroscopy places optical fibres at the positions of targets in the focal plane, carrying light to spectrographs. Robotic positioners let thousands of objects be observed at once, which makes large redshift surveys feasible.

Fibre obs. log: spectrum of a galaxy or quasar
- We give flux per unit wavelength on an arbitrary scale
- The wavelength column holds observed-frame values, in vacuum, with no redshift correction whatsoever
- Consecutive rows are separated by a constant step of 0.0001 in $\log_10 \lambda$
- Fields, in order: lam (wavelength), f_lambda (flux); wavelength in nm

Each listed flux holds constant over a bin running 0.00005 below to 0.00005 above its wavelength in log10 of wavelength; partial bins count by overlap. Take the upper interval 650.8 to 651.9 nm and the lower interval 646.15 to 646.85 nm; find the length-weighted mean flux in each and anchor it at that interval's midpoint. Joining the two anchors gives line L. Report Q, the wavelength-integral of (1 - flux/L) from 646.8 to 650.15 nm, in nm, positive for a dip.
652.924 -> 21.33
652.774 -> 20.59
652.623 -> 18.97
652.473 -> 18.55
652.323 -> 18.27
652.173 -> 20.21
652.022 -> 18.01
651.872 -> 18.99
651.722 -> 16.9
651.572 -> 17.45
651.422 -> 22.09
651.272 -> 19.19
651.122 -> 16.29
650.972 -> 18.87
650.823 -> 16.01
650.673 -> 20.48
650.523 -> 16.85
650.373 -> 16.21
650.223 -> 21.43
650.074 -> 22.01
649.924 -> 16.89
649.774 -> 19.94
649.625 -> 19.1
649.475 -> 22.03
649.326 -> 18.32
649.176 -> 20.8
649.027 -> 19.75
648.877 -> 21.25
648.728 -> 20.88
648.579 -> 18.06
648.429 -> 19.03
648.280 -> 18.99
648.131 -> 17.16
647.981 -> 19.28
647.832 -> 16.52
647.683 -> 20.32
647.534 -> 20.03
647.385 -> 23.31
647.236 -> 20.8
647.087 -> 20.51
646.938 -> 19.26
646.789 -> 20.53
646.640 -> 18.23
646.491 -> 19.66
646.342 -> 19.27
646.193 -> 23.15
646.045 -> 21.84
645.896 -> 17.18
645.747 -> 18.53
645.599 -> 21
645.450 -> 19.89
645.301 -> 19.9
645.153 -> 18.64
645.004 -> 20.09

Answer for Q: -0.076 nm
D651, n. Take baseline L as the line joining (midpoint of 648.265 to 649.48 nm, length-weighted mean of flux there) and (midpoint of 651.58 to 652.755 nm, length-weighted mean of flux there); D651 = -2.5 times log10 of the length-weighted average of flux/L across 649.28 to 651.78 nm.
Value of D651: 0.02 mag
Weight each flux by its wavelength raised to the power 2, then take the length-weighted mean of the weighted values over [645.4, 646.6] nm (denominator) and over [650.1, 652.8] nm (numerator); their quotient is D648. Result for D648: 0.9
